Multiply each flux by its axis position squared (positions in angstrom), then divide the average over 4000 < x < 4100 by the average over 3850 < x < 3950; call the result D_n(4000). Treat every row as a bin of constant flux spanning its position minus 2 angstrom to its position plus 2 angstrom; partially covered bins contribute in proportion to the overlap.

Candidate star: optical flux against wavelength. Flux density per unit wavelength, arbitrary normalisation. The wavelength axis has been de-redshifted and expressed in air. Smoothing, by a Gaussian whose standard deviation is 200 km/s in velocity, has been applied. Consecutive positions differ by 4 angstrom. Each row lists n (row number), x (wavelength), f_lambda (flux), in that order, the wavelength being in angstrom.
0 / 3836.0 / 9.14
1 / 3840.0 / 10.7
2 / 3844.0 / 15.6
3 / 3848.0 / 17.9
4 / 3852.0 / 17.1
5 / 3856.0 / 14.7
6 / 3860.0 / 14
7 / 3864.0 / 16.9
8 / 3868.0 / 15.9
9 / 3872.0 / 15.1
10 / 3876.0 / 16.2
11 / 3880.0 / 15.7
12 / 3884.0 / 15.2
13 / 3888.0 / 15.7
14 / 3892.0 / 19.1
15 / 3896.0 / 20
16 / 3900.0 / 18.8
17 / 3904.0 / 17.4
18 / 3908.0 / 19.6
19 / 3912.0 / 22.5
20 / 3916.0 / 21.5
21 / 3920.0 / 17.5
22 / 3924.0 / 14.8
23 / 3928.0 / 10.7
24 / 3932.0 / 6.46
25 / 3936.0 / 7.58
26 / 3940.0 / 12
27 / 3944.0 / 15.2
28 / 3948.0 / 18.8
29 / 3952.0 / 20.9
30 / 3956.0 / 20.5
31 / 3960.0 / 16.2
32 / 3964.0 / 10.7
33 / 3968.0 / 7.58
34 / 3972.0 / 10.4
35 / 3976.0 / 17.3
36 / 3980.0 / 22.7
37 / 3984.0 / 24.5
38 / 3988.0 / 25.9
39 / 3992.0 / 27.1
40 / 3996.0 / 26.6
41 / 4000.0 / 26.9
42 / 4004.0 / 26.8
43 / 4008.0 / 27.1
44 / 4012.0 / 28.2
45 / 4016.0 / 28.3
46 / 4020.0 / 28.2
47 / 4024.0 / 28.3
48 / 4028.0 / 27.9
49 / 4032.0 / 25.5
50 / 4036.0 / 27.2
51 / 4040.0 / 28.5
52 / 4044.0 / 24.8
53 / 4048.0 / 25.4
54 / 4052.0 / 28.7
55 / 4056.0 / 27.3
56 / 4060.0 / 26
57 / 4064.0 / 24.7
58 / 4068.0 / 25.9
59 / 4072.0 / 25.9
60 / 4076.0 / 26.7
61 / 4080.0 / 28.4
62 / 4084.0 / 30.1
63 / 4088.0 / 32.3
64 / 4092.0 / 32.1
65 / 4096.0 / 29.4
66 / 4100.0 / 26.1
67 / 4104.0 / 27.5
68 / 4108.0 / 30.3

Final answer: 1.9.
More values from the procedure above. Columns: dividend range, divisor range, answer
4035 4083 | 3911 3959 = 1.82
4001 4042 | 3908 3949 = 1.95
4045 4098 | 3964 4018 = 1.28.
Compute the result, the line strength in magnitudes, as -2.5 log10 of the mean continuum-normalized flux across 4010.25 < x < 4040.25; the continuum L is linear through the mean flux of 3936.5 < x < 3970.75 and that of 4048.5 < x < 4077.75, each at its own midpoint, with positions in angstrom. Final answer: -0.23 mag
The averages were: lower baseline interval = 14.8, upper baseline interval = 26.4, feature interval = 27.7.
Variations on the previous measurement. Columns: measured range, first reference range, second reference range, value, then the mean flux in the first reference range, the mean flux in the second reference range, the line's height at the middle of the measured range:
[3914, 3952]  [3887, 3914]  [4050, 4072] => 0.40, 19.1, 26.5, 20.6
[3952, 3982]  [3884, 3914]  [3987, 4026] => 0.49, 18.8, 27.4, 24.2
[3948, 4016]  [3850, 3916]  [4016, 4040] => 0.15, 17.3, 27.6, 24.3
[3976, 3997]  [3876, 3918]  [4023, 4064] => -0.04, 18.4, 26.8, 23.6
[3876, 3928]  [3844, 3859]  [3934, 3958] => -0.11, 16.3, 15.8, 16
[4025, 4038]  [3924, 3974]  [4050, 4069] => -0.17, 13.2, 26.6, 23.2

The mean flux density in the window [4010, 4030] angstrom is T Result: 28.2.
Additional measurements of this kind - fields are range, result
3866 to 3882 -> 15.7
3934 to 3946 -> 11.6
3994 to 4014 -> 27.1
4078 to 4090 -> 30.3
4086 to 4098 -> 31.3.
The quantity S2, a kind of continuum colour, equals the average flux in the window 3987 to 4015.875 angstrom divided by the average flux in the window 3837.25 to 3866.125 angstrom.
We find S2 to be 1.8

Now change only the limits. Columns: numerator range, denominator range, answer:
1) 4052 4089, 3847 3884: 1.73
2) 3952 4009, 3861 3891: 1.30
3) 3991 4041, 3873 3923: 1.51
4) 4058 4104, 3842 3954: 1.73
